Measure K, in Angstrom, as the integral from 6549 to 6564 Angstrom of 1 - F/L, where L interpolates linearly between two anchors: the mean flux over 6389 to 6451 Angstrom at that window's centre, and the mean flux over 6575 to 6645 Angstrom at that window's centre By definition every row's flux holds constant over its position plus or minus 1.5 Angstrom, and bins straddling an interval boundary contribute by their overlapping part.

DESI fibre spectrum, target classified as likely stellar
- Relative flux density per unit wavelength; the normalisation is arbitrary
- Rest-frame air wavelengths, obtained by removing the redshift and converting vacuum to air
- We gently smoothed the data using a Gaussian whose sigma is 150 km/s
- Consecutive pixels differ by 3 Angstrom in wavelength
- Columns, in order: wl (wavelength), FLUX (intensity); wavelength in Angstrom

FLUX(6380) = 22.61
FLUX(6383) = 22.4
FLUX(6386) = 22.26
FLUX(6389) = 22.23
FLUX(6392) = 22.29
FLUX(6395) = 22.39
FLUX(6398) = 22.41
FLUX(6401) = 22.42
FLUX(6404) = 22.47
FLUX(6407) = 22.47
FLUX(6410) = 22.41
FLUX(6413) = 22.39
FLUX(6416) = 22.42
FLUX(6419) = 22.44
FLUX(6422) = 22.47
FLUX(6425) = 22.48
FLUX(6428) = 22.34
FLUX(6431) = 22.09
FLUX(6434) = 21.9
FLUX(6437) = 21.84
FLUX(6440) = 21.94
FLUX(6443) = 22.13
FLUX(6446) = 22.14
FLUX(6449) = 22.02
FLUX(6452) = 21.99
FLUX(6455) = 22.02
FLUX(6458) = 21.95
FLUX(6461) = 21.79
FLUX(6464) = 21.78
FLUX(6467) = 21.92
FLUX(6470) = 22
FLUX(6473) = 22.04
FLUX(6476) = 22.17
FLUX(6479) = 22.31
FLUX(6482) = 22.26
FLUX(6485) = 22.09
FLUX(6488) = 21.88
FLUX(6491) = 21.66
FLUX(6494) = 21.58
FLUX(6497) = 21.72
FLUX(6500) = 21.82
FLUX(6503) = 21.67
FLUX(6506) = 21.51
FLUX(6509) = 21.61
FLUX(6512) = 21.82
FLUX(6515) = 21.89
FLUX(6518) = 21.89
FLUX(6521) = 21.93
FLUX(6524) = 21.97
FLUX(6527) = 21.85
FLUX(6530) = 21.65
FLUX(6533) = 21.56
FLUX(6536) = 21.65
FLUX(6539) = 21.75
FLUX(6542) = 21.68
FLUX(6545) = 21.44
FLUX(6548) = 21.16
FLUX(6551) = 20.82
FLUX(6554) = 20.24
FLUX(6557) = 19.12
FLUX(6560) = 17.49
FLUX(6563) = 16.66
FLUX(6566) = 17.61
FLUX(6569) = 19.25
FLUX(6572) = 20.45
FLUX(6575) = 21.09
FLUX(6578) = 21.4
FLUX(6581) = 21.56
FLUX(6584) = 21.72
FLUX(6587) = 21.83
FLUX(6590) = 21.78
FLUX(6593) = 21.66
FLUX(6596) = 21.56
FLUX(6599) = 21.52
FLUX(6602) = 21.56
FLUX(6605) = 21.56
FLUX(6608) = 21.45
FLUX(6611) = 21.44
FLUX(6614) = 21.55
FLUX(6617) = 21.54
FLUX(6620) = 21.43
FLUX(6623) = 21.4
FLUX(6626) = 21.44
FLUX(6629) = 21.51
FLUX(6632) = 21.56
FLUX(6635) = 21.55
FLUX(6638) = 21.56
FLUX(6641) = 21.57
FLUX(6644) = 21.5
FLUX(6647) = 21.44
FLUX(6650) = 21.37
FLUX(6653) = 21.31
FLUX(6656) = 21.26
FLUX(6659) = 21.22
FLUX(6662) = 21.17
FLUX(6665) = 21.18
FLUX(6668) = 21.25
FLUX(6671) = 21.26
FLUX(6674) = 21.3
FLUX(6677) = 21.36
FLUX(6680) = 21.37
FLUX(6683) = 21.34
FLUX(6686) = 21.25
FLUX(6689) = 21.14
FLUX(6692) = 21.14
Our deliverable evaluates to 1.9 Angstrom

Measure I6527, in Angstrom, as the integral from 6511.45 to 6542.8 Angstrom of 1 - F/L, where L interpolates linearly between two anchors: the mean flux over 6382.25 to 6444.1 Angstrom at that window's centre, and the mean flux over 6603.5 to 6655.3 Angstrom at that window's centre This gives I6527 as 0.1 Angstrom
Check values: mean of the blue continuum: 22.3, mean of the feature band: 21.8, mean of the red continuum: 21.5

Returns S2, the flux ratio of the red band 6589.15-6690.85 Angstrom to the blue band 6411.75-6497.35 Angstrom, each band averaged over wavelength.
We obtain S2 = 1.0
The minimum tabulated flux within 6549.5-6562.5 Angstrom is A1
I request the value 17.49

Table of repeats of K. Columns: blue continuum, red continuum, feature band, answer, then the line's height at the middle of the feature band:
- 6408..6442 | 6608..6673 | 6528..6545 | 0.13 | 21.8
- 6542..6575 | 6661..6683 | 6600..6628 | -1.46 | 20.4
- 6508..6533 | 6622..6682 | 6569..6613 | 0.38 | 21.6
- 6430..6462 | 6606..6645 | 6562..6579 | 1.74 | 21.6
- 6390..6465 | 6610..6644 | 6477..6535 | 0.27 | 21.9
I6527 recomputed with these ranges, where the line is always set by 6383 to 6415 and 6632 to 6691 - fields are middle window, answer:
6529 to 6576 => 3.4 Angstrom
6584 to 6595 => -0.1 Angstrom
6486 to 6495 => 0.1 Angstrom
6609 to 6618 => 0.0 Angstrom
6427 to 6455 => 0.2 Angstrom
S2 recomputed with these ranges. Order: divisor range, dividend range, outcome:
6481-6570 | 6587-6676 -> 1.02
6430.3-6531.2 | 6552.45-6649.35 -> 0.95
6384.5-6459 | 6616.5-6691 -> 0.96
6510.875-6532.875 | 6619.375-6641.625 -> 0.98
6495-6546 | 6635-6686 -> 0.98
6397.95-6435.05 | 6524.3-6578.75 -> 0.91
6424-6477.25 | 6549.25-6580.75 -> 0.89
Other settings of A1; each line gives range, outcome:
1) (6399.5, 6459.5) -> 21.84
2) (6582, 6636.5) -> 21.4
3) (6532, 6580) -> 16.66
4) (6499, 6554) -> 20.24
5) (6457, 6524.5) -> 21.51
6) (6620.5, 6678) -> 21.17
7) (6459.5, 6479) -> 21.78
